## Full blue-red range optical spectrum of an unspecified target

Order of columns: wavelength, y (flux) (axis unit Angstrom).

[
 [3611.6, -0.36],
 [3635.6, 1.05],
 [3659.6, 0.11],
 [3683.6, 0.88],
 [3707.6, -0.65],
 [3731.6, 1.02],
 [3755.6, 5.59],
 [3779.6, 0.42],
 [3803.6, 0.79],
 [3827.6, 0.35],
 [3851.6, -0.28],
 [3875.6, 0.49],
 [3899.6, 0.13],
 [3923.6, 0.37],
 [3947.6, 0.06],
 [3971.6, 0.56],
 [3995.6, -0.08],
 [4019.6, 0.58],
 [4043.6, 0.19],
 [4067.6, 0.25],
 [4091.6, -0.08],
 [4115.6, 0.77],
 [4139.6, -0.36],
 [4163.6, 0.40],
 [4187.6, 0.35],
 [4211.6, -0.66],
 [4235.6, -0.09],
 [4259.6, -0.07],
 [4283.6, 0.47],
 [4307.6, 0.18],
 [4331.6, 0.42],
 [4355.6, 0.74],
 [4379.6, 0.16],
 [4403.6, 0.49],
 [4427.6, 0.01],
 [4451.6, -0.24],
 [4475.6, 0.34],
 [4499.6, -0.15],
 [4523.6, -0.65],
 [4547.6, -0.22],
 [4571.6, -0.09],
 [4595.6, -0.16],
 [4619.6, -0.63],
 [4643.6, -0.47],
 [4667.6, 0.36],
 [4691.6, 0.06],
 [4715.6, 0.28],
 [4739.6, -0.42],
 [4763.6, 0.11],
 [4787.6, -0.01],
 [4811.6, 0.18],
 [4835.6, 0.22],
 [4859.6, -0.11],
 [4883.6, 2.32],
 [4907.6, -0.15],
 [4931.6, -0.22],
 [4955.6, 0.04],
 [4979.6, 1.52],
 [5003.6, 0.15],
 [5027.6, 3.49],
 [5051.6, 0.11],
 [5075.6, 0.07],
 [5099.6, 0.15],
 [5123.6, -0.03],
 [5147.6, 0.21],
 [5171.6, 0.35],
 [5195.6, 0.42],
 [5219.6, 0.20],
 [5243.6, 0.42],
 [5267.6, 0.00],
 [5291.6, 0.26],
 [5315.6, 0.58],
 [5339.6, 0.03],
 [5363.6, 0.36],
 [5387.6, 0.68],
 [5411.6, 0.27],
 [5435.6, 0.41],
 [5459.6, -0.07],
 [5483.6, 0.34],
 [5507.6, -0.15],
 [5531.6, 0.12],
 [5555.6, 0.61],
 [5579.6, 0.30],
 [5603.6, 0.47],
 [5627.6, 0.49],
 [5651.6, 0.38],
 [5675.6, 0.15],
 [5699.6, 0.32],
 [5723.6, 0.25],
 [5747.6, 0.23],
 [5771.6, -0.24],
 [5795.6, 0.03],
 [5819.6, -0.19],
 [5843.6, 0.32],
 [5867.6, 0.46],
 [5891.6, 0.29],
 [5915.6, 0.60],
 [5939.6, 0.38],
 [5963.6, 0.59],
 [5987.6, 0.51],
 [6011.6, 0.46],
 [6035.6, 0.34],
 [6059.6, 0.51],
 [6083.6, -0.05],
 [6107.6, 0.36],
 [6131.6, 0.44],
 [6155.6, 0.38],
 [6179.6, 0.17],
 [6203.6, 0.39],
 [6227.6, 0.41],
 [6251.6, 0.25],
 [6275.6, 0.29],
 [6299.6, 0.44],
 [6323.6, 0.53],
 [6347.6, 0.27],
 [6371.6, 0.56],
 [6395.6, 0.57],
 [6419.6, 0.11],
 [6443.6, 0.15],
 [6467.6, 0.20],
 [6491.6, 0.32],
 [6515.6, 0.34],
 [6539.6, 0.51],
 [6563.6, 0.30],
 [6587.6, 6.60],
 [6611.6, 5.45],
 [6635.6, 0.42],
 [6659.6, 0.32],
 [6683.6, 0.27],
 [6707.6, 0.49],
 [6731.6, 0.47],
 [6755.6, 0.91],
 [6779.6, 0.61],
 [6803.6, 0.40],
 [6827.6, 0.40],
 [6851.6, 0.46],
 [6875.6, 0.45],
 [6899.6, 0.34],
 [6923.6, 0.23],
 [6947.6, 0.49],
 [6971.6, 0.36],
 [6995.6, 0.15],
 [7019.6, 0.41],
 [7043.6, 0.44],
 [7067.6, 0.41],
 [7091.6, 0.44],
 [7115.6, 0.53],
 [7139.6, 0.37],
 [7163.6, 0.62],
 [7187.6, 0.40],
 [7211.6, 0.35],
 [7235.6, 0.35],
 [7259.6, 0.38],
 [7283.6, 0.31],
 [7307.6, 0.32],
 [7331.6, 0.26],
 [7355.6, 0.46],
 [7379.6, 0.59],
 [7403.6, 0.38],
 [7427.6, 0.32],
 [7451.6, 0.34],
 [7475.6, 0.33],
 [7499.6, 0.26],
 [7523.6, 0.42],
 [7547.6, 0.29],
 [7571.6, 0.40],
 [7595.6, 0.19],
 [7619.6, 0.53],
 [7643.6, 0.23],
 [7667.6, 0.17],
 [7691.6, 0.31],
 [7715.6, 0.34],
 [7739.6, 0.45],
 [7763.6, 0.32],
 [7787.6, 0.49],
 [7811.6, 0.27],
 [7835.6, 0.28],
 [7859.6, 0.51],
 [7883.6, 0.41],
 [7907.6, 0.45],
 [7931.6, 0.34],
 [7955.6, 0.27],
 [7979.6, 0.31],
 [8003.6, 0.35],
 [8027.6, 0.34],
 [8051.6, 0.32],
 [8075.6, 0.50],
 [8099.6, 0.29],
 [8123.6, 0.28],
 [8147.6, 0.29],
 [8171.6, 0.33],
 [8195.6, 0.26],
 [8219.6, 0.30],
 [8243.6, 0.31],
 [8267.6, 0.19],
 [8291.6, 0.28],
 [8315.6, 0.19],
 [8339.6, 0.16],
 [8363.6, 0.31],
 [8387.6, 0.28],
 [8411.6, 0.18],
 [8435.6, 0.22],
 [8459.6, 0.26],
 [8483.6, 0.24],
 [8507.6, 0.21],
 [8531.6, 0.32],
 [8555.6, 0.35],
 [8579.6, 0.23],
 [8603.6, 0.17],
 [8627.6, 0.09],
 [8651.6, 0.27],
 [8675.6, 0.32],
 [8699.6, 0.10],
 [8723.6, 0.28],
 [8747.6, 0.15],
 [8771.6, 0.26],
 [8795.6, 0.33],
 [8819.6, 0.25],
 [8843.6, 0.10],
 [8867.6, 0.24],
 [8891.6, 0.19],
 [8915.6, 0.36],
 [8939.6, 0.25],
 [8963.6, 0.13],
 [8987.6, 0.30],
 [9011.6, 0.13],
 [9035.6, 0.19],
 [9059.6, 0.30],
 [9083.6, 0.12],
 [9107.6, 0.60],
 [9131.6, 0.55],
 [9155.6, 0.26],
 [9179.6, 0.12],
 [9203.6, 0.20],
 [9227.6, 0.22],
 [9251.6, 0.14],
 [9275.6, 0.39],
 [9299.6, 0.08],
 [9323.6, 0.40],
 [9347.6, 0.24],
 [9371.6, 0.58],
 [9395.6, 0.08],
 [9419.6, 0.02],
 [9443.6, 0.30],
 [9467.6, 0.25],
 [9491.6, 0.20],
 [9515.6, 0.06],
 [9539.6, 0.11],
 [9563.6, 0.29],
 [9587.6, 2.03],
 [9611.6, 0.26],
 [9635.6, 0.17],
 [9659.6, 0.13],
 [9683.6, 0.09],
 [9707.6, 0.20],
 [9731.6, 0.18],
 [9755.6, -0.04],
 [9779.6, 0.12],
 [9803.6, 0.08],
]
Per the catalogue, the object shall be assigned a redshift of 0.01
